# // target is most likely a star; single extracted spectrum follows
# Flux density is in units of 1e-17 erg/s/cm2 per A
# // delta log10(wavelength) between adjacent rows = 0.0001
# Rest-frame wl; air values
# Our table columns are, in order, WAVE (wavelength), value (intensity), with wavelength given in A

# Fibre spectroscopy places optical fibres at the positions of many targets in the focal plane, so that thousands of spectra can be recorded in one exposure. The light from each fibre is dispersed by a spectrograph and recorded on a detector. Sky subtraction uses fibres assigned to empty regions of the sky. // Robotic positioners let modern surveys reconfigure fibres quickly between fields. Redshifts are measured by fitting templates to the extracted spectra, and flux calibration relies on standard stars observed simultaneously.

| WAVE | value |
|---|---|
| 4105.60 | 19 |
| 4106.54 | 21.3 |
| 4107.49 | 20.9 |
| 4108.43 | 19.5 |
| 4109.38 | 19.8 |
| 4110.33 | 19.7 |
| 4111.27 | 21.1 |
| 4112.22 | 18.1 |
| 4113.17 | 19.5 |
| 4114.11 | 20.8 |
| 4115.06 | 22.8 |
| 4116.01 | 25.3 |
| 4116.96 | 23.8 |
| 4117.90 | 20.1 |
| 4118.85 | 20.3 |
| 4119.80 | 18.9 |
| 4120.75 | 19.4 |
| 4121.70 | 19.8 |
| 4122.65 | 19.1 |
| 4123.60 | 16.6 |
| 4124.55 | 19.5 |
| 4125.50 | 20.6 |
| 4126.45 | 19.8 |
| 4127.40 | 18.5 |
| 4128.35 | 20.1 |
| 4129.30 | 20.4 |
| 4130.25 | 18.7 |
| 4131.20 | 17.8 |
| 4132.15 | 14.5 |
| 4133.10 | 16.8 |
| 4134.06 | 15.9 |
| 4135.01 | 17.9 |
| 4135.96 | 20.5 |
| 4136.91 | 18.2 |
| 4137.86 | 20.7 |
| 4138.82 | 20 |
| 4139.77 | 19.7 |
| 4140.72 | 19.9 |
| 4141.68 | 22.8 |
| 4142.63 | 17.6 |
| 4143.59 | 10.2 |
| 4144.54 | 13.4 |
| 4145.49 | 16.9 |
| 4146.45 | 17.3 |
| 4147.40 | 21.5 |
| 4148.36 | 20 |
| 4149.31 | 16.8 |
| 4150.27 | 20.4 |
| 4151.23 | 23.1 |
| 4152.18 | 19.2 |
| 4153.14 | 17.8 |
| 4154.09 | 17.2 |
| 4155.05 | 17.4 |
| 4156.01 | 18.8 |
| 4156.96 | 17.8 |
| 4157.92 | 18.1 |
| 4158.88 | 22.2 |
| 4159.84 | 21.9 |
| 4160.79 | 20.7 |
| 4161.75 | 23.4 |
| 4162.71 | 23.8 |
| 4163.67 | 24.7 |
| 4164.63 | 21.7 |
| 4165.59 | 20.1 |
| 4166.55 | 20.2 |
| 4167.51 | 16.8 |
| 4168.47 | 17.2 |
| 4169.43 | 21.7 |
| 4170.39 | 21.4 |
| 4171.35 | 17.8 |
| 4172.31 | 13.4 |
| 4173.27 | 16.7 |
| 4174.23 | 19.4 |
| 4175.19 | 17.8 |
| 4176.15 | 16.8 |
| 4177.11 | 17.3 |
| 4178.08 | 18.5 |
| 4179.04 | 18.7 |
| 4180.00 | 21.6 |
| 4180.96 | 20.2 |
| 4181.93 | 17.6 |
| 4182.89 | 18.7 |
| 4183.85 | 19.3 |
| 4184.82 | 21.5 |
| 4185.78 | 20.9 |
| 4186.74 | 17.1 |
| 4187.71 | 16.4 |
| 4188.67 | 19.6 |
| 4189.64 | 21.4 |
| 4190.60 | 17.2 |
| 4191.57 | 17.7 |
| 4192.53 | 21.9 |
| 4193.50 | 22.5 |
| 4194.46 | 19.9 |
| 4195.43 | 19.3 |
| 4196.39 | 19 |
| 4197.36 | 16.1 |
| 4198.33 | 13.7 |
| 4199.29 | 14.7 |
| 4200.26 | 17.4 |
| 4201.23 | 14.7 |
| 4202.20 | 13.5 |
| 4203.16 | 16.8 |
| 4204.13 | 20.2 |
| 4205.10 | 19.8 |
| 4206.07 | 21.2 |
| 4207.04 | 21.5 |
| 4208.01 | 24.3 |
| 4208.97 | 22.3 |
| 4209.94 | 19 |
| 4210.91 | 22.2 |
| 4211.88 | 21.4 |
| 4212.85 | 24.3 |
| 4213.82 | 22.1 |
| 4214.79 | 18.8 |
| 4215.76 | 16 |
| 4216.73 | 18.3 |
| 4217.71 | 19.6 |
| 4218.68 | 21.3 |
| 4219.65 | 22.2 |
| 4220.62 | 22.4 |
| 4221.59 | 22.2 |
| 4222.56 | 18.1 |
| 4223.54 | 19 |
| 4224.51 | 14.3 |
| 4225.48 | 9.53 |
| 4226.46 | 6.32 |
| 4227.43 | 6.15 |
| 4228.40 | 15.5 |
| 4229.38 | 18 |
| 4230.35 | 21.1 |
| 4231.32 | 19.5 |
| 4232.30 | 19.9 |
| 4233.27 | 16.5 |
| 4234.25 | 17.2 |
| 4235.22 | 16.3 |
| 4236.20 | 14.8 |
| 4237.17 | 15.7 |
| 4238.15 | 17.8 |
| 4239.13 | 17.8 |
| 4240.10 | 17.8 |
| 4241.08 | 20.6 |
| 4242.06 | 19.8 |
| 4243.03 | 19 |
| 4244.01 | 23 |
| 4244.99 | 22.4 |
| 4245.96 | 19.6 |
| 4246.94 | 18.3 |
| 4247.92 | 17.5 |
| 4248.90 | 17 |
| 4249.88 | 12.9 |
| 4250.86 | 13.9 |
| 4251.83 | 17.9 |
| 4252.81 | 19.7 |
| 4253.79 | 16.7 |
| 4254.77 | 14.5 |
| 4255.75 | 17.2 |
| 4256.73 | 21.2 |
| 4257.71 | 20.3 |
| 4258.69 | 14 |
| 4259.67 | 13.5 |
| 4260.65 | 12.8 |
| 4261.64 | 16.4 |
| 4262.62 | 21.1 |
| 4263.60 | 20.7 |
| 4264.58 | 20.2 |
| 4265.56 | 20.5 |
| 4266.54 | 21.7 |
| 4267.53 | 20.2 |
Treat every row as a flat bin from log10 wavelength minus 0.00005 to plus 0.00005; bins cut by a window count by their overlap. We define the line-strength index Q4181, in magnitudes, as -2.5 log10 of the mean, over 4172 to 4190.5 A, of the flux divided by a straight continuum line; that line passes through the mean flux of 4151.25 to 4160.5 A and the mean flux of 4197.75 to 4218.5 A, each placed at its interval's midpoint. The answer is 0.033 mag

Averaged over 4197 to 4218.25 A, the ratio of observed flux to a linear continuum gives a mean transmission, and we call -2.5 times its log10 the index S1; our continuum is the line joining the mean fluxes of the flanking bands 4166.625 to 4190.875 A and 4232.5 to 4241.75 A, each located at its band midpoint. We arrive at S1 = -0.062 mag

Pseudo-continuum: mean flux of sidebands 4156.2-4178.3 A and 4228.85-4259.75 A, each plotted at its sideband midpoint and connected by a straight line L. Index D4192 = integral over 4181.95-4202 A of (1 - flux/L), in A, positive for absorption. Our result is 0.7 A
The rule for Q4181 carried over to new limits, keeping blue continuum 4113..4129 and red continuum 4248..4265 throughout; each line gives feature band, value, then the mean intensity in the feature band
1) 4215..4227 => 0.03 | 17.4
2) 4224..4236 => 0.18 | 15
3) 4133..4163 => 0.04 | 19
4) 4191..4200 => 0.01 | 18.3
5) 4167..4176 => 0.06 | 18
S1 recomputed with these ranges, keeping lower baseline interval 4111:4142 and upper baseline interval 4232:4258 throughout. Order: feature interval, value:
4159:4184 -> -0.03 mag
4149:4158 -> 0.03 mag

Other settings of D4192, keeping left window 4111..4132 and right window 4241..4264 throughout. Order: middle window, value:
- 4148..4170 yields -0.80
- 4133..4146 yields 1.15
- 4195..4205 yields 1.09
